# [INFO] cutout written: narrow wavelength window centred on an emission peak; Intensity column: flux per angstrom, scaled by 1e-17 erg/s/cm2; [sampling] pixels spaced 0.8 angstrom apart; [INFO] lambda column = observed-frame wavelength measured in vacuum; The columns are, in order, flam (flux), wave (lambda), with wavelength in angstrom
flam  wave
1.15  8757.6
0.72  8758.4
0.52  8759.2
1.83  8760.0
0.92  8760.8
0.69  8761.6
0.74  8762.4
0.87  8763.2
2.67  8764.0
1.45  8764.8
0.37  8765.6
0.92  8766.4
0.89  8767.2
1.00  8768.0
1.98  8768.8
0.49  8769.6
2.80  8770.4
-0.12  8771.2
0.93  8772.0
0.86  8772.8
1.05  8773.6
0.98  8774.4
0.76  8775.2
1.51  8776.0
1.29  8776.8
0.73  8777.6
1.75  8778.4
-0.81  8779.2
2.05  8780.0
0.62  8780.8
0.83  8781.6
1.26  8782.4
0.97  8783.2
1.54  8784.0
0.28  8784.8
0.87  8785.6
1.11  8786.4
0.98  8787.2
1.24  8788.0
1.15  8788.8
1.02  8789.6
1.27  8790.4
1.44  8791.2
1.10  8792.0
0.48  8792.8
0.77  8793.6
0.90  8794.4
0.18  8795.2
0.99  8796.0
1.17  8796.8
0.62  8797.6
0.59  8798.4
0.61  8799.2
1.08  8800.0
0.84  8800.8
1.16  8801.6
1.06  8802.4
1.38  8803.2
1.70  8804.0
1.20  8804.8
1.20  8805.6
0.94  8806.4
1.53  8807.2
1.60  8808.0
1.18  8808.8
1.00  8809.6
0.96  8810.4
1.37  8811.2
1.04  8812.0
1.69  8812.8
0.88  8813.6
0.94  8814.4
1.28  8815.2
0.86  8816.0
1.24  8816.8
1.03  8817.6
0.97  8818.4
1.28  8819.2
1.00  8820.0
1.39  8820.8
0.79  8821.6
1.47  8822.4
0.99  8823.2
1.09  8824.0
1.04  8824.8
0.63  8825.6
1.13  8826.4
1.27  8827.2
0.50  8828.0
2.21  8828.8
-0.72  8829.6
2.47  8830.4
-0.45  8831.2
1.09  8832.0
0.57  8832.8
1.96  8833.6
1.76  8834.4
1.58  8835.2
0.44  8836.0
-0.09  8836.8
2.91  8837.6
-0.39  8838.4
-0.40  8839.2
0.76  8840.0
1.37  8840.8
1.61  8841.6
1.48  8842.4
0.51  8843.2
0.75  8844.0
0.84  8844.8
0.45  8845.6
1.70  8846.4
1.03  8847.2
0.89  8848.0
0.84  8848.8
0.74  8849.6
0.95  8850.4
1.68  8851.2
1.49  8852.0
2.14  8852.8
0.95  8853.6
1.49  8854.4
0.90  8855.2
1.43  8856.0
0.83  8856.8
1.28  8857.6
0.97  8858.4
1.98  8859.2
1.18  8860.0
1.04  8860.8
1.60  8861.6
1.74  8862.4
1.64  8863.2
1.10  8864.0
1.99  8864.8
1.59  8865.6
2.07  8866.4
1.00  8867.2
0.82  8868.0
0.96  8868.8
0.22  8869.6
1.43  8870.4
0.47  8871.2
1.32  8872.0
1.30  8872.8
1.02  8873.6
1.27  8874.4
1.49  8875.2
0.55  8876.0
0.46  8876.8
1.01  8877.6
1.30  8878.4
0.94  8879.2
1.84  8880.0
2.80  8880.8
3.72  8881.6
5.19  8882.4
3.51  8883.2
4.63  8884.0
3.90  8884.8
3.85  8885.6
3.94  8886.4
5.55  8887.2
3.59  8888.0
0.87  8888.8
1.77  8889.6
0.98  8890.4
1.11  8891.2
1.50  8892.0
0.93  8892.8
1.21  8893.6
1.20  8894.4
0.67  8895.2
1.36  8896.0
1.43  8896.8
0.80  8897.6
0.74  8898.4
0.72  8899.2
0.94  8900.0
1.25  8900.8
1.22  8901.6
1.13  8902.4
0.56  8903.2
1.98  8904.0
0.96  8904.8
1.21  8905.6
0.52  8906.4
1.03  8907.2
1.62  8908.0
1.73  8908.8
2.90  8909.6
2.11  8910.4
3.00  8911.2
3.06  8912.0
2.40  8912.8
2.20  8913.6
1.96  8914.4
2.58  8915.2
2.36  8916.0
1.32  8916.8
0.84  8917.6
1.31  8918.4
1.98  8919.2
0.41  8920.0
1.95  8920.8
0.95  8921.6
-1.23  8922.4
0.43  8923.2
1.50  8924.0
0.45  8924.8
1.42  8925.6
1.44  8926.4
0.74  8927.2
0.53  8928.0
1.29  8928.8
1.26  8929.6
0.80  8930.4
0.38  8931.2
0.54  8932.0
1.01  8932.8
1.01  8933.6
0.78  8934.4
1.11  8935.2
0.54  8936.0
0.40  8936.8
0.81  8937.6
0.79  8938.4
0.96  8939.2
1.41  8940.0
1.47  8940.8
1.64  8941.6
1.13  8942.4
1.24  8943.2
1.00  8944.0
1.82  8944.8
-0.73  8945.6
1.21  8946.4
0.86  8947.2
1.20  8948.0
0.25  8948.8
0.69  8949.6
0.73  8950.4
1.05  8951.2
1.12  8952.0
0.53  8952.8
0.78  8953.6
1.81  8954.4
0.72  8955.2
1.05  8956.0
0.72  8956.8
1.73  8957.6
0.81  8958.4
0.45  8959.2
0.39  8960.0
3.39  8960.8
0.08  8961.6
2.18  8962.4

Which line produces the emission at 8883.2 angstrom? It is H-alpha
